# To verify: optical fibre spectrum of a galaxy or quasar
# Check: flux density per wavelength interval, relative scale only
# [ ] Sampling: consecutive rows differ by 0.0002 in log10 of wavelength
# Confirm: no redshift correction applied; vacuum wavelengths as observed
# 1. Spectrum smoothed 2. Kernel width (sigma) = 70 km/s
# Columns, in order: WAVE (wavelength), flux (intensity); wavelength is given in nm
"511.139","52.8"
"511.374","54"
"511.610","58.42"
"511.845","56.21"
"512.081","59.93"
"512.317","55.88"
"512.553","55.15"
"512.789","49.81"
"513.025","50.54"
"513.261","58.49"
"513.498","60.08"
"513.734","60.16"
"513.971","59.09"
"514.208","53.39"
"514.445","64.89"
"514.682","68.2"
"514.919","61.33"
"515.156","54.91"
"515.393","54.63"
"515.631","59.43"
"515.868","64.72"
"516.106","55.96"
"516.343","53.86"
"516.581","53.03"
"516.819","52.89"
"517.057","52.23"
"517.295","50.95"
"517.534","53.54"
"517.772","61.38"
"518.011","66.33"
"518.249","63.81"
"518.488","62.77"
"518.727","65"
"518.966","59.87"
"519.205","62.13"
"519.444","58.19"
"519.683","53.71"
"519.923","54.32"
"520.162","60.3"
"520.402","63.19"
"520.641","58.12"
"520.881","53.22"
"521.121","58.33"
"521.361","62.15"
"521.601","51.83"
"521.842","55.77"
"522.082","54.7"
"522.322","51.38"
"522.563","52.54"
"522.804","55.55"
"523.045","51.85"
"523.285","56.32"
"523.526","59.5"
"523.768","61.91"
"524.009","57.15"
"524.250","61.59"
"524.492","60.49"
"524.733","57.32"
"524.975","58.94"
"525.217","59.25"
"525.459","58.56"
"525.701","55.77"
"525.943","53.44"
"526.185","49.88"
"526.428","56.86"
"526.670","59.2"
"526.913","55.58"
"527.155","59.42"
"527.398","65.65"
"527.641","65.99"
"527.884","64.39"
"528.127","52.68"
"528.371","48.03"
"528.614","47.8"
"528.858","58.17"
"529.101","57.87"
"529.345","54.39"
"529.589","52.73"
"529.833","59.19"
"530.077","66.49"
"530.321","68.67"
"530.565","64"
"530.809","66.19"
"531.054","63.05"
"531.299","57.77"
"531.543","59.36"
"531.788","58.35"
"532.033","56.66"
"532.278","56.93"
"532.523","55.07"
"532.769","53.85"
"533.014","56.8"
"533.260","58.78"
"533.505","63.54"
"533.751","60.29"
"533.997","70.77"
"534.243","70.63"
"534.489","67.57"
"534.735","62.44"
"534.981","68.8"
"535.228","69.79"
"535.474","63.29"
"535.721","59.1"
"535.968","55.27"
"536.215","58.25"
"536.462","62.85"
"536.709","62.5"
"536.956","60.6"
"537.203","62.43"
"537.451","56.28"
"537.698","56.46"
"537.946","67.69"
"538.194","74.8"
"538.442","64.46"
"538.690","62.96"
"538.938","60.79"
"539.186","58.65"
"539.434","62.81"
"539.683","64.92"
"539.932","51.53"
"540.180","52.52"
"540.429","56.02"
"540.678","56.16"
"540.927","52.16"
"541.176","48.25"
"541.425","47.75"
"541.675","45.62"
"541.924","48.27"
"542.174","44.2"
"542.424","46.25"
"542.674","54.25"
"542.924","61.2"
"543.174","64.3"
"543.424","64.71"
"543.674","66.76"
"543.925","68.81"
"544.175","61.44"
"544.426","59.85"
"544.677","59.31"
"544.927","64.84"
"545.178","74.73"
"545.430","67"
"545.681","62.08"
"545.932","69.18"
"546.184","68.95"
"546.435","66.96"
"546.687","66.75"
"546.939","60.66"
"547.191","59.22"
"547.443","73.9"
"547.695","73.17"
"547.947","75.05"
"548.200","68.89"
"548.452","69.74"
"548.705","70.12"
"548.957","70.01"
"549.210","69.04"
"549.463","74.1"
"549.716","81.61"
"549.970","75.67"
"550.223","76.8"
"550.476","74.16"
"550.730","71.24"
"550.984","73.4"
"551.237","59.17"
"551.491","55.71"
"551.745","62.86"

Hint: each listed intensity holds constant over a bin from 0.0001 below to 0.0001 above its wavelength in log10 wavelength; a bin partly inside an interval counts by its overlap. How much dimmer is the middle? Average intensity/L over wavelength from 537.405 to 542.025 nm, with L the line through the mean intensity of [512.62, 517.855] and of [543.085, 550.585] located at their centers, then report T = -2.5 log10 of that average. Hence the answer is 0.152 mag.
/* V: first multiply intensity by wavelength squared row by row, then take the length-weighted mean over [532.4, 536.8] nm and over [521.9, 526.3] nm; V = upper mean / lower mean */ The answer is 1.15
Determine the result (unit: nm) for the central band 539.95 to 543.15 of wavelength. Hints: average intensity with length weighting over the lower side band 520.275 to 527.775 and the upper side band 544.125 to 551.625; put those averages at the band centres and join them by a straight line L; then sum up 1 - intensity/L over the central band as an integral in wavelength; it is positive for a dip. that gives 0.69 nm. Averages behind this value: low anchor 57.5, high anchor 68.5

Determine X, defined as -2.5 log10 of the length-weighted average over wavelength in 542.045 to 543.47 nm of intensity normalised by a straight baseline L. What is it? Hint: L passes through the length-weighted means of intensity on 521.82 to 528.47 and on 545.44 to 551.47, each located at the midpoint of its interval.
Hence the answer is 0.20 mag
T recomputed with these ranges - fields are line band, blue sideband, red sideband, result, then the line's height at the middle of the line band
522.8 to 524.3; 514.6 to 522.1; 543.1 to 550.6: 0.04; 60.1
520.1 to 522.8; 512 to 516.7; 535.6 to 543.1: 0.02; 57.5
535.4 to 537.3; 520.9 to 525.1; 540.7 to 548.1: -0.02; 59.6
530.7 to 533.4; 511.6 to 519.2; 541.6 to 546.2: 0.02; 59.6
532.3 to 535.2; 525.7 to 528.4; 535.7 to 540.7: -0.06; 59.3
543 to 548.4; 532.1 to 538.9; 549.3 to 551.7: 0.03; 68.2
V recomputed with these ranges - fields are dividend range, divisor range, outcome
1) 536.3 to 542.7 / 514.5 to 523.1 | 1.07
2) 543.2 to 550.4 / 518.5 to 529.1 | 1.30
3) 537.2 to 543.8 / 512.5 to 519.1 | 1.08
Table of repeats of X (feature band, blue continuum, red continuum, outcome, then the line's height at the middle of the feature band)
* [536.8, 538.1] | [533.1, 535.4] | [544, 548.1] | 0.08 mag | 65.9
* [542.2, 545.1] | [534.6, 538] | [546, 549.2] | 0.09 mag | 66.2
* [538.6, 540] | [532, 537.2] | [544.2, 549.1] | 0.06 mag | 63.9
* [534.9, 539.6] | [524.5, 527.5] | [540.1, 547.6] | -0.06 mag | 59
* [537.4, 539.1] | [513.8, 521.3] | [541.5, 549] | -0.02 mag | 62.2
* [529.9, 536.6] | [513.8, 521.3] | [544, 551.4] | 0.03 mag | 63.9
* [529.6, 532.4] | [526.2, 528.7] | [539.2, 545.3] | -0.07 mag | 57.4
